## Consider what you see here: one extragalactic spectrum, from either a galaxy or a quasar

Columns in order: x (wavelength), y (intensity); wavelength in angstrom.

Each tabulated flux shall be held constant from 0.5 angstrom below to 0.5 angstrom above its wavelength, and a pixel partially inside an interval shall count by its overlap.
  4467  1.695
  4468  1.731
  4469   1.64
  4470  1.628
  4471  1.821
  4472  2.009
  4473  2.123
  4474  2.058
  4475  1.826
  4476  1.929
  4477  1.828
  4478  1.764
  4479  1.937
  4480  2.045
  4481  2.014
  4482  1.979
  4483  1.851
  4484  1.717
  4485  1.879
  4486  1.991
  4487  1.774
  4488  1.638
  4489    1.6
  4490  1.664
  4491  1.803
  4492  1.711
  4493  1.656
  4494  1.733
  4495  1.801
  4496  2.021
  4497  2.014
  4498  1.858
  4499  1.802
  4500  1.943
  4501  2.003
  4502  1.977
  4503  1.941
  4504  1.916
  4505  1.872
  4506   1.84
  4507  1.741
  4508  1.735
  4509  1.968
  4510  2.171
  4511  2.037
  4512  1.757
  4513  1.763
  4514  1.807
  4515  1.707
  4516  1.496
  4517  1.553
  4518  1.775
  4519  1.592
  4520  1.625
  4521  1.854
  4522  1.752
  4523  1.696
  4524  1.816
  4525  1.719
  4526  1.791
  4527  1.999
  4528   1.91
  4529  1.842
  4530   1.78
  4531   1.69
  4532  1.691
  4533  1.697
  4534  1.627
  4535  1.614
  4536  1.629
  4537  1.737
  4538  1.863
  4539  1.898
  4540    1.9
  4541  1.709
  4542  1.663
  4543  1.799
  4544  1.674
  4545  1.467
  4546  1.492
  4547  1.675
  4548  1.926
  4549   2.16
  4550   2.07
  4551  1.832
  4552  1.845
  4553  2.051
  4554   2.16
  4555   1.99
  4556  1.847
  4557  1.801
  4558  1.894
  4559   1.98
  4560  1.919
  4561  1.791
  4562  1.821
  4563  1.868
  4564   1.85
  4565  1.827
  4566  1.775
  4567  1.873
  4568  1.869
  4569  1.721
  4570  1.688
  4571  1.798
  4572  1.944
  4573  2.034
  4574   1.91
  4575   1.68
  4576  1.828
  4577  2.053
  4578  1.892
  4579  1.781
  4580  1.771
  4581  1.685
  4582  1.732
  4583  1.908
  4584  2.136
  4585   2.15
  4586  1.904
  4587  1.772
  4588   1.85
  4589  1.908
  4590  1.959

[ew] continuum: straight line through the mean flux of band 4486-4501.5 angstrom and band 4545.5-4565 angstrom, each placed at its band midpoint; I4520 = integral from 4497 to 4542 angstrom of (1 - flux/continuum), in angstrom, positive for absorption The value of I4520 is 1.1 angstrom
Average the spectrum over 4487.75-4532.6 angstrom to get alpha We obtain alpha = 1.8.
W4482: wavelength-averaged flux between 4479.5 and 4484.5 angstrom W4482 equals 1.92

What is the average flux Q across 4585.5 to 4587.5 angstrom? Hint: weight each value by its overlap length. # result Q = 1.84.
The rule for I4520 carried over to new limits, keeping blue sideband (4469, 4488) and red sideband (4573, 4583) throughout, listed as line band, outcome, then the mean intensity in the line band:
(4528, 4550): 1.2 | 1.75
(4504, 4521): 0.8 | 1.78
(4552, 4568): -0.5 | 1.89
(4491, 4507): 0.1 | 1.87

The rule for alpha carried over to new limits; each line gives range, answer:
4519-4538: 1.75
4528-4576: 1.82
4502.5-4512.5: 1.9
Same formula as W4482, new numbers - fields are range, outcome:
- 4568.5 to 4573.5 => 1.84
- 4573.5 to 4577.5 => 1.87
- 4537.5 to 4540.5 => 1.89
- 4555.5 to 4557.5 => 1.82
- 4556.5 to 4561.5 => 1.88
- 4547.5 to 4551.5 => 2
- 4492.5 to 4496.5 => 1.8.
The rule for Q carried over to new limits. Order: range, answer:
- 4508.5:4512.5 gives 1.98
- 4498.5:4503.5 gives 1.93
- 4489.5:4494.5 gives 1.71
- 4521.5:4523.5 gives 1.72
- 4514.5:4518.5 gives 1.63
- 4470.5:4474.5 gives 2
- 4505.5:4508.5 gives 1.77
